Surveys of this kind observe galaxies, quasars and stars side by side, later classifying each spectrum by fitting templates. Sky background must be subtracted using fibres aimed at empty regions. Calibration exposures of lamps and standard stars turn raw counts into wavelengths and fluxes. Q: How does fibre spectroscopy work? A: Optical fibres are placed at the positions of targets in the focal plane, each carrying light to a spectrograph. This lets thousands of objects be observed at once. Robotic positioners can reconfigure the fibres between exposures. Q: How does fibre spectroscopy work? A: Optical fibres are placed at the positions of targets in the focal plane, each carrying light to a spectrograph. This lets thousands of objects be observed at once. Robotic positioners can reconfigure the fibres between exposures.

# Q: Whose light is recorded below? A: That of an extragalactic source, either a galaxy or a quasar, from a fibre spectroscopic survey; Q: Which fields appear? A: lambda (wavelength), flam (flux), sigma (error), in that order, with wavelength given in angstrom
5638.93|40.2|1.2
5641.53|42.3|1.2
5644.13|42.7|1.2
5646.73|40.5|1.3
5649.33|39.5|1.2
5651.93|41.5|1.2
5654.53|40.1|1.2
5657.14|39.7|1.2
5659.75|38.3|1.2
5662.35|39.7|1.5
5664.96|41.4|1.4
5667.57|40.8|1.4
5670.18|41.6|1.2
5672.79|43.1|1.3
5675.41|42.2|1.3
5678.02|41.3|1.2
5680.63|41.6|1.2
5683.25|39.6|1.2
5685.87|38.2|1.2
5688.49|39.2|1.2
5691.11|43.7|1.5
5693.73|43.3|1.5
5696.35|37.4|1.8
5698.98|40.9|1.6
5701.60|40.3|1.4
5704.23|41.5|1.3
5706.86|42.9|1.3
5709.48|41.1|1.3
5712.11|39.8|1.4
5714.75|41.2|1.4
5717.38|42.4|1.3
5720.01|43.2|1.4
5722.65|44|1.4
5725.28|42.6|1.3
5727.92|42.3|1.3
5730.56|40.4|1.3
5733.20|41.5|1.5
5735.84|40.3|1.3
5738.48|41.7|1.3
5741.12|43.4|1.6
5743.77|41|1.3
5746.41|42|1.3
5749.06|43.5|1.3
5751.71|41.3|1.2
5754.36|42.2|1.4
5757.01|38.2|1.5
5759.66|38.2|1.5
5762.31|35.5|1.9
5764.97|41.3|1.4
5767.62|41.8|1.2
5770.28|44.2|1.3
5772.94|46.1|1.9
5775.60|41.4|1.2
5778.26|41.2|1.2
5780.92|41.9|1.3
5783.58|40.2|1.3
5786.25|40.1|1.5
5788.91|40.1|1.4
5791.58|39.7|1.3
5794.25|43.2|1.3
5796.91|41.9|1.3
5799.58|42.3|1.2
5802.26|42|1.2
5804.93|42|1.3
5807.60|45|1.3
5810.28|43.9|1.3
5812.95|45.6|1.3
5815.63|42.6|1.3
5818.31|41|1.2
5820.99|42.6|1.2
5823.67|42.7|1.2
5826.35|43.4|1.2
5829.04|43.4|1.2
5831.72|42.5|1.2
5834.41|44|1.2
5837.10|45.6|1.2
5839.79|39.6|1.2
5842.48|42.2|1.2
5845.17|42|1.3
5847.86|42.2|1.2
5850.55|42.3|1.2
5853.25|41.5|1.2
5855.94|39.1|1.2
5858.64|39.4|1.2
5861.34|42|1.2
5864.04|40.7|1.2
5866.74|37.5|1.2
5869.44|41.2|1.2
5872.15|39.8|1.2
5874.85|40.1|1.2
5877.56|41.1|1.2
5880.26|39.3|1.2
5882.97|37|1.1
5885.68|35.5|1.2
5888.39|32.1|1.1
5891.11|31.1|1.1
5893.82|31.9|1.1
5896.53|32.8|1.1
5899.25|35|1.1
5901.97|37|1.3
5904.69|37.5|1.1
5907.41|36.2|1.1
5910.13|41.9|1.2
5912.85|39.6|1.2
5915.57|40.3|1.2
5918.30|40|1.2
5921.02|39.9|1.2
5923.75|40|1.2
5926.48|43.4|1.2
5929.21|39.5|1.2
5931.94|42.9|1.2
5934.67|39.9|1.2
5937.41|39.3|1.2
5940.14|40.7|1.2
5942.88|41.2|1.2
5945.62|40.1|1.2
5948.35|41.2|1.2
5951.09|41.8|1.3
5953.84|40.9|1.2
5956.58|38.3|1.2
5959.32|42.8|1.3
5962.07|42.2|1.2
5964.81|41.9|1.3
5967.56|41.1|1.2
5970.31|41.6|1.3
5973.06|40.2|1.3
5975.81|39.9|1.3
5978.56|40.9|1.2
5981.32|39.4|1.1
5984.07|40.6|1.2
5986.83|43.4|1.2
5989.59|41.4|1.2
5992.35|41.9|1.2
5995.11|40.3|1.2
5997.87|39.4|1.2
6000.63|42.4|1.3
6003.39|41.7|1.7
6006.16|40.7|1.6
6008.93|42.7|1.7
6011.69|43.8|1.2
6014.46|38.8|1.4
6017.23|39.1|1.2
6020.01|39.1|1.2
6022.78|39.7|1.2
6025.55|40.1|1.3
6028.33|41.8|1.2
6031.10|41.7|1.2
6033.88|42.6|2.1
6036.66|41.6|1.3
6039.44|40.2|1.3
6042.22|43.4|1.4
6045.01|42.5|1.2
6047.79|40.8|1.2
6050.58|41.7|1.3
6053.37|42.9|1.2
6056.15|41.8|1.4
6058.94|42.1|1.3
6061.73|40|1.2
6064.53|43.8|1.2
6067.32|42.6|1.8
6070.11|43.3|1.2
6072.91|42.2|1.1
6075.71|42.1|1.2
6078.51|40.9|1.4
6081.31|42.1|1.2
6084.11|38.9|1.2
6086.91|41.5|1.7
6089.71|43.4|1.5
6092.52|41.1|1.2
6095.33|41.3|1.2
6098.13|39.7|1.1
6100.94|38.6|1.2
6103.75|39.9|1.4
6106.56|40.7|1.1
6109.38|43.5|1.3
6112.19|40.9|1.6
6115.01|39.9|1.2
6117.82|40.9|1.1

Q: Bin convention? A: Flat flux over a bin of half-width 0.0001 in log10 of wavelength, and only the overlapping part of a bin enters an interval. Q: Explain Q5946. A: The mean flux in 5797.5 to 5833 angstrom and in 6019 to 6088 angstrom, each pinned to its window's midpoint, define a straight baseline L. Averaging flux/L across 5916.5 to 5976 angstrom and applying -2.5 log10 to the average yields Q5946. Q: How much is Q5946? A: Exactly 0.035 mag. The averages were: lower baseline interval 43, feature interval 40.9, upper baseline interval 41.6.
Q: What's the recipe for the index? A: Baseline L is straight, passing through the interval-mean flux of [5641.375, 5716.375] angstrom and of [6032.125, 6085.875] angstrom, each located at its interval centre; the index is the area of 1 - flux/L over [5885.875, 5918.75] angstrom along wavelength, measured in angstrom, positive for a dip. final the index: 4.2 angstrom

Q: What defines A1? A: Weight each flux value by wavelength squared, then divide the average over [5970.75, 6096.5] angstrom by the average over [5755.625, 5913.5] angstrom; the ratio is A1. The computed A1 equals 1.10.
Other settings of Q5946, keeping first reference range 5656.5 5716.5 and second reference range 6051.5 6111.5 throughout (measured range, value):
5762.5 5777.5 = -0.03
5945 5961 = 0.01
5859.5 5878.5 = 0.02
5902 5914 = 0.07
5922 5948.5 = 0.01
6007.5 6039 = 0.01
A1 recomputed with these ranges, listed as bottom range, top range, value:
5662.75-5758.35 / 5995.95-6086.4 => 1.12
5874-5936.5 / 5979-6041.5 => 1.12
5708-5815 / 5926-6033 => 1.06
